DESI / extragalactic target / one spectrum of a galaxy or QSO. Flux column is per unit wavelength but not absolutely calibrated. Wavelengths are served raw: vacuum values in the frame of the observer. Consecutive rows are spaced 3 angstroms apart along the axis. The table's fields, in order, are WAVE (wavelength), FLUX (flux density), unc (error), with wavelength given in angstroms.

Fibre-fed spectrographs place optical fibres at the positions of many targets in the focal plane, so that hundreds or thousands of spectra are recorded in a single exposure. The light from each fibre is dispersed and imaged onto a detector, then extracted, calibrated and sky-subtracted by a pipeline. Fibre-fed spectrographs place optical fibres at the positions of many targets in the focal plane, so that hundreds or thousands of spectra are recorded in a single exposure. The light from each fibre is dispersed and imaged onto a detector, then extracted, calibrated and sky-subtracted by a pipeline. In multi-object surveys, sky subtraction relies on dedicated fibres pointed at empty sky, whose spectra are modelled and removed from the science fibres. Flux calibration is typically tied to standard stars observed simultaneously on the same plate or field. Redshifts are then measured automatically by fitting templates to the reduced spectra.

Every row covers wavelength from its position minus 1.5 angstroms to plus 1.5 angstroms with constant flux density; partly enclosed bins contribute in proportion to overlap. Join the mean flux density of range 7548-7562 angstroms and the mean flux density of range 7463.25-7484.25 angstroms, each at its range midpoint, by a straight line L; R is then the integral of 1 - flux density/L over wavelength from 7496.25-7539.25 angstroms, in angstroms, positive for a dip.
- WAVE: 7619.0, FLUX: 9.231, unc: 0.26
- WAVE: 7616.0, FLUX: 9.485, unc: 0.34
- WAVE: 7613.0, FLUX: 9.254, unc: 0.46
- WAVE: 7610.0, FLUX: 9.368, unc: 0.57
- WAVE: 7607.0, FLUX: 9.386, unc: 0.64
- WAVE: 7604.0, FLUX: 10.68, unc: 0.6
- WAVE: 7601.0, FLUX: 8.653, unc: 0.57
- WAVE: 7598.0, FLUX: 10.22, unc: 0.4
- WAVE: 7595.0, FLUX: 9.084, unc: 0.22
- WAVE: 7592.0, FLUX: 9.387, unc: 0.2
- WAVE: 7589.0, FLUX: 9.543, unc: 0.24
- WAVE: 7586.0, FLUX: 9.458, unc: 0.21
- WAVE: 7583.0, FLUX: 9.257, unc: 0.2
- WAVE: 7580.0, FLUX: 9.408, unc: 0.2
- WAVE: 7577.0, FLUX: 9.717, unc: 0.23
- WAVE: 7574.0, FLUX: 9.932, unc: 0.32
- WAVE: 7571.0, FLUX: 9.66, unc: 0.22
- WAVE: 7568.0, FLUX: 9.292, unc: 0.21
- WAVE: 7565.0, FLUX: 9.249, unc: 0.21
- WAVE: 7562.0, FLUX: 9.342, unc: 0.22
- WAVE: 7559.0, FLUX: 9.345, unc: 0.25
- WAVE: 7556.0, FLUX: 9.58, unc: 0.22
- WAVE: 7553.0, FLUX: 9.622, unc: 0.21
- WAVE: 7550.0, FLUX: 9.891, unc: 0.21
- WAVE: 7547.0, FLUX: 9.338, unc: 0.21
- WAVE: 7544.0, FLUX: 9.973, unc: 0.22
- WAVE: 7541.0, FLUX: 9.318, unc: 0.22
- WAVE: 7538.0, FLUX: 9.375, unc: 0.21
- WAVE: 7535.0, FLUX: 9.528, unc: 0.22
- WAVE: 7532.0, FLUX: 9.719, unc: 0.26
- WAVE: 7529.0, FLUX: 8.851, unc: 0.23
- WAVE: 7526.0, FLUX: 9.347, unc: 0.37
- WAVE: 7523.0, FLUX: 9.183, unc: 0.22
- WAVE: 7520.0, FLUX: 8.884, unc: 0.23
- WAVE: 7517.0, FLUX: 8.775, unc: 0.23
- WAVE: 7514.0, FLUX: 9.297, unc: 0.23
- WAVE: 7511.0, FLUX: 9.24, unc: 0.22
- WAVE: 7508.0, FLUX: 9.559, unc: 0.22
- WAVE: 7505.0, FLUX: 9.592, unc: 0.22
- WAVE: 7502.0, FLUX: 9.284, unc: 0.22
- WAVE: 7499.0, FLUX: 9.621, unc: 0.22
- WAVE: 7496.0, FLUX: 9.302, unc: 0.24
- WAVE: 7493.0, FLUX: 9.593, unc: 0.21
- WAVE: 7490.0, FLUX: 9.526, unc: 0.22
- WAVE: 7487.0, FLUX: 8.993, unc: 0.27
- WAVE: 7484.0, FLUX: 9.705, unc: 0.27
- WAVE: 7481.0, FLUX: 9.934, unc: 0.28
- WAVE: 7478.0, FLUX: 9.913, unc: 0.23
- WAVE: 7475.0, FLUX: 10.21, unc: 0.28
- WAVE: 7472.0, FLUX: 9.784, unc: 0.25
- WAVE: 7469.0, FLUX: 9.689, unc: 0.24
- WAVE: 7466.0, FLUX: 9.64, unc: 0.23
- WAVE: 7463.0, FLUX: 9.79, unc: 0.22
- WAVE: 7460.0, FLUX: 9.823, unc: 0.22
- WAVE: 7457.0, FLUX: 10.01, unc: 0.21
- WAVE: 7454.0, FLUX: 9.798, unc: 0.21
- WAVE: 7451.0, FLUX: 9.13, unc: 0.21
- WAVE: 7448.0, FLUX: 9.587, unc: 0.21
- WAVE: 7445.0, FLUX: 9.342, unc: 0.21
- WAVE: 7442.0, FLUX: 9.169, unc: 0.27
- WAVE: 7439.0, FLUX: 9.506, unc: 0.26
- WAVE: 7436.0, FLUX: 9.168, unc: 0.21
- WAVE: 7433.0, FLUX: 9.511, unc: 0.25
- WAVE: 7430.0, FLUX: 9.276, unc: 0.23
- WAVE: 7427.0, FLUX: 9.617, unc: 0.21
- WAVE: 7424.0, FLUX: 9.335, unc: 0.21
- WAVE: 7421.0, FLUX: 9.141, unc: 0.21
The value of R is 1.7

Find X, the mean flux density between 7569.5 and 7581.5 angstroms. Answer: 9.68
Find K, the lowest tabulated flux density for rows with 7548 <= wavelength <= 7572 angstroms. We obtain 9.249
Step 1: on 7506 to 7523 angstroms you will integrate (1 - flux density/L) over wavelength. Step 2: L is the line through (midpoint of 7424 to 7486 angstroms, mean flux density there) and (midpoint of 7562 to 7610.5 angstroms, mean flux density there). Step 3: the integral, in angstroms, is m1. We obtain 0.7 angstroms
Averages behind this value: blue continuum 9.62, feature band 9.17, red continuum 9.52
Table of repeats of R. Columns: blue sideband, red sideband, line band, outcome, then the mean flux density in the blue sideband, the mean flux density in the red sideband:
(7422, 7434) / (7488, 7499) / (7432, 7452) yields 0.18 angstroms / 9.42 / 9.47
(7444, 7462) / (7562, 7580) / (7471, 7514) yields 0.09 angstroms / 9.63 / 9.54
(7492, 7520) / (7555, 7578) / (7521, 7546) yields 0.04 angstroms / 9.33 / 9.51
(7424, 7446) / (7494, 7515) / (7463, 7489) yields -0.92 angstroms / 9.37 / 9.42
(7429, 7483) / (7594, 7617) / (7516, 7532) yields 0.84 angstroms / 9.63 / 9.53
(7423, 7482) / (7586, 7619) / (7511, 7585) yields 0.98 angstroms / 9.61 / 9.49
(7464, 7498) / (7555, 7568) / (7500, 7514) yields 0.22 angstroms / 9.66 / 9.36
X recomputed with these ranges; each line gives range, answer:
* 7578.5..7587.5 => 9.37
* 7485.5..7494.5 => 9.37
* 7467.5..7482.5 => 9.91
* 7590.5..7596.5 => 9.24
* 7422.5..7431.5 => 9.41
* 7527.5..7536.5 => 9.37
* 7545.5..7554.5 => 9.62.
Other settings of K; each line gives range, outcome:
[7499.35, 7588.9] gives 8.775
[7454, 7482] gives 9.64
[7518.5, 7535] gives 8.851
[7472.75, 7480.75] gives 9.913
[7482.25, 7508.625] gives 8.993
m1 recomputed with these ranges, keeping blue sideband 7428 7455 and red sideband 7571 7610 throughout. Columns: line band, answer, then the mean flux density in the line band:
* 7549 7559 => -0.1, 9.64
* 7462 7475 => -0.5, 9.78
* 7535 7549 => 0.0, 9.52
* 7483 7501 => 0.0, 9.44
